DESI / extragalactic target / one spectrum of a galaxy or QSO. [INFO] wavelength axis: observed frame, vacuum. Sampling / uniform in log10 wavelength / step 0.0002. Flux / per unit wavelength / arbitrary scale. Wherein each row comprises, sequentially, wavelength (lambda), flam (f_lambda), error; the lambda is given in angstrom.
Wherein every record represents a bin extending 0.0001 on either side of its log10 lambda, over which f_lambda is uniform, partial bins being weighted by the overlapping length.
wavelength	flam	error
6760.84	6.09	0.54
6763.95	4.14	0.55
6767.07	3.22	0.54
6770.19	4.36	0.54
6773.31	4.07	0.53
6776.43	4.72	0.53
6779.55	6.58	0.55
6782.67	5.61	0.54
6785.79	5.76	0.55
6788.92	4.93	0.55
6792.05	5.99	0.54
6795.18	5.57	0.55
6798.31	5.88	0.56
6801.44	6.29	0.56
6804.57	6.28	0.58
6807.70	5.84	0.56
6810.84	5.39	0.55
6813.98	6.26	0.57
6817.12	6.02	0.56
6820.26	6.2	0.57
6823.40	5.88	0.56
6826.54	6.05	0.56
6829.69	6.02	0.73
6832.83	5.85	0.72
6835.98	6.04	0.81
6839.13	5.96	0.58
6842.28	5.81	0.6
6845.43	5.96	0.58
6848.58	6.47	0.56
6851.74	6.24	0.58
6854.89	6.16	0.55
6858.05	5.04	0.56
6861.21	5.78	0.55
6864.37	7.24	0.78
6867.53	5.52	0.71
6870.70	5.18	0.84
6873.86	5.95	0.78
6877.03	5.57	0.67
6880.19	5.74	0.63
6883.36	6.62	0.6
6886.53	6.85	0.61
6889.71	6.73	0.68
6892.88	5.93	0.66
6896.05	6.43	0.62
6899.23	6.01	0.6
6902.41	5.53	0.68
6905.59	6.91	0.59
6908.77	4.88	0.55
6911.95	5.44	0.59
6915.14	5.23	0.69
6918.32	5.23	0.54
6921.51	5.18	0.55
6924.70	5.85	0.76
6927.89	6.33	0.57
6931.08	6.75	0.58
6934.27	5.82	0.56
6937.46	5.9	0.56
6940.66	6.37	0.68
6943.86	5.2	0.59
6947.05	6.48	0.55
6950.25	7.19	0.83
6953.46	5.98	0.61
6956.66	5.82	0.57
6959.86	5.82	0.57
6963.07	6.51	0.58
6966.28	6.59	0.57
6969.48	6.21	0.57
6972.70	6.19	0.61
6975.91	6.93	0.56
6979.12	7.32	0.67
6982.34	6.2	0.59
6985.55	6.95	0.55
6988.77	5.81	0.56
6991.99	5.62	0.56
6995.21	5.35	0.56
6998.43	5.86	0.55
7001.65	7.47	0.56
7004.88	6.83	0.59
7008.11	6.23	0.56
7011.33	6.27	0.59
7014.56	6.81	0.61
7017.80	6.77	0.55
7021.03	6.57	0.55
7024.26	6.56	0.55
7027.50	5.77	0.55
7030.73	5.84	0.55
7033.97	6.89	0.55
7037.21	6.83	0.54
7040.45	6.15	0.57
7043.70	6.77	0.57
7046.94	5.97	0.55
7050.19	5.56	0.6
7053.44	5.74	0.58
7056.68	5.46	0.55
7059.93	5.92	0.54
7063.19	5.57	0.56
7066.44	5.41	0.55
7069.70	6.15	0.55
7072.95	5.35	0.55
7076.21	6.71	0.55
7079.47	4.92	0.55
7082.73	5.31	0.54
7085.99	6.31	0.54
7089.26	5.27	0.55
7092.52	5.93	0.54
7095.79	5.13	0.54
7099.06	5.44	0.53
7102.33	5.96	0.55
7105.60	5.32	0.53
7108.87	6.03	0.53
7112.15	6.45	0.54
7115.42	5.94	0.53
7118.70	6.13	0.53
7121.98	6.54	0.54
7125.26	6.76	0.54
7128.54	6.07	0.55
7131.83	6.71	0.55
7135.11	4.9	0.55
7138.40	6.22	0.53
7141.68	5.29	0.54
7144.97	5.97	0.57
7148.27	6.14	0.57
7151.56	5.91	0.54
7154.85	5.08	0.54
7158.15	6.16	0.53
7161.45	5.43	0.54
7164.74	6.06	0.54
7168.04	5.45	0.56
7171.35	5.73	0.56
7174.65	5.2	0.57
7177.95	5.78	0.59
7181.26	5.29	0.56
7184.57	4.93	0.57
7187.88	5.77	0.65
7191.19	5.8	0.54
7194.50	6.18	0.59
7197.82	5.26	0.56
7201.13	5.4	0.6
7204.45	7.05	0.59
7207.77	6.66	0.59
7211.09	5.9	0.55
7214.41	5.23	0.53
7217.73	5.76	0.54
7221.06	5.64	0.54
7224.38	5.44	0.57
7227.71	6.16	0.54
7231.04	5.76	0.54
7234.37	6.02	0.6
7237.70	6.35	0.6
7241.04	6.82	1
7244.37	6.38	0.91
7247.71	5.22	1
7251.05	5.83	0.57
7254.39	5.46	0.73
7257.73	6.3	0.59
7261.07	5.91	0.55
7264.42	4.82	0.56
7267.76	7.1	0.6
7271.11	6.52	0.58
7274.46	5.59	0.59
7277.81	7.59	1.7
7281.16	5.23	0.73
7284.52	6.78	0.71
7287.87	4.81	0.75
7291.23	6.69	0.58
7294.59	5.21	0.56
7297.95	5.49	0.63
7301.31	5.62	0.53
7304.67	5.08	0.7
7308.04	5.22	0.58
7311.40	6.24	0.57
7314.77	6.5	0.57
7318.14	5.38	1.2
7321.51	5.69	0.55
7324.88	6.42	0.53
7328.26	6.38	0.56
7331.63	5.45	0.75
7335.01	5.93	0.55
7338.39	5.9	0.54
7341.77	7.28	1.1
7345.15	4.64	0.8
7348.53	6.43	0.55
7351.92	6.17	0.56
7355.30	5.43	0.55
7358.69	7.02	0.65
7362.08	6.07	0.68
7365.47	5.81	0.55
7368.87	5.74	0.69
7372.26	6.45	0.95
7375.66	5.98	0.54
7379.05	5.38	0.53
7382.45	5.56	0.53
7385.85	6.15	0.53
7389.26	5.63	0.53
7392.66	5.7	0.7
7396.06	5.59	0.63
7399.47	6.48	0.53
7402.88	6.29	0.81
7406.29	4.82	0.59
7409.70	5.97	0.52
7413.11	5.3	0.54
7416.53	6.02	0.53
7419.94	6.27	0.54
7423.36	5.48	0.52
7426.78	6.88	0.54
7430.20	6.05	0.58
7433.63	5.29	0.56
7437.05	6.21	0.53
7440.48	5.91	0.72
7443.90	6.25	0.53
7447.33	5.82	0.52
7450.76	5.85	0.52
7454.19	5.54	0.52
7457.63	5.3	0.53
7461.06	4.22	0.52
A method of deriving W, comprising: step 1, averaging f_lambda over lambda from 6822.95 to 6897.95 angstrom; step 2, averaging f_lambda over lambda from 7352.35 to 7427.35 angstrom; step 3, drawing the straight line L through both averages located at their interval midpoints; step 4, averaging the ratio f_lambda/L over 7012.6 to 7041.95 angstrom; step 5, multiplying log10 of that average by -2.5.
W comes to -0.081 mag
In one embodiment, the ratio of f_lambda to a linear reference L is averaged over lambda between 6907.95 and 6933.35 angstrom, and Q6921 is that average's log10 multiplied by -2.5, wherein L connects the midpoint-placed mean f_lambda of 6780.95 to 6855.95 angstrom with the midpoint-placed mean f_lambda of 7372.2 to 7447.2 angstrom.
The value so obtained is 0.054 mag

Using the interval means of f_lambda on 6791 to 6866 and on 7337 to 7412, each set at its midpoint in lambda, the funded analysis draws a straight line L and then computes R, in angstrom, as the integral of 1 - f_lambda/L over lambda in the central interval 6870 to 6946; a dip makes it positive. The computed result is 1.1 angstrom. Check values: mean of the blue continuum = 6.01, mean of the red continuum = 5.93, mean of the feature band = 5.91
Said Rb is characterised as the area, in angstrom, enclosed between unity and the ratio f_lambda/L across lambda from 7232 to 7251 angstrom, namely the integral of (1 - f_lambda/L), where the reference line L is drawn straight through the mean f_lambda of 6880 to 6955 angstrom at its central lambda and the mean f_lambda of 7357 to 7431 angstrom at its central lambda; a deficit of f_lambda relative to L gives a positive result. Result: -0.5 angstrom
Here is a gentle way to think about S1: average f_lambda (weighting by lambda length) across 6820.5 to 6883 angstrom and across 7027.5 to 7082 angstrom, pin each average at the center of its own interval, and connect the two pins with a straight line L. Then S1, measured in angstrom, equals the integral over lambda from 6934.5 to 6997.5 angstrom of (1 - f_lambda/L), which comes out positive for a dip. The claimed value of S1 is -3.0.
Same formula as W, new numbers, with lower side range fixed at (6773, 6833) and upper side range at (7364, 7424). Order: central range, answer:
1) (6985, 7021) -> -0.10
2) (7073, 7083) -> 0.03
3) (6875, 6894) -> -0.08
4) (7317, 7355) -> -0.03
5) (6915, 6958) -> -0.03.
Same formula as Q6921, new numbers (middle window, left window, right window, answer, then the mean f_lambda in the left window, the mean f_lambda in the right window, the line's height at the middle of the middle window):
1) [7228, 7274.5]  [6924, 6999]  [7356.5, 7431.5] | 0.00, 6.22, 5.93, 6.03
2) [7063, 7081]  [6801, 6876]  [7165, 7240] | 0.03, 5.97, 5.78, 5.84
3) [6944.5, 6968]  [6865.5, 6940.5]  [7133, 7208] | -0.08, 5.91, 5.71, 5.87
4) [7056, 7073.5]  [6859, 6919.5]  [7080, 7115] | 0.01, 5.93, 5.7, 5.74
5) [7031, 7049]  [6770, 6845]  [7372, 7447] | -0.11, 5.75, 5.88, 5.8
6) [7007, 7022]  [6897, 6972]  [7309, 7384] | -0.10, 5.97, 5.99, 5.98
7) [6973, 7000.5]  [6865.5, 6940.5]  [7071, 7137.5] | -0.07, 5.91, 5.87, 5.89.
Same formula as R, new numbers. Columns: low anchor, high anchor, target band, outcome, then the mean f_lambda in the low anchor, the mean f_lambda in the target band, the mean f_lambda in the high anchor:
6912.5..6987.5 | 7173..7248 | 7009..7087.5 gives -0.3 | 6.17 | 6.07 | 5.84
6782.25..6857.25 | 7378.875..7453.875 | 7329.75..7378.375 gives -1.2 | 5.93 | 6.01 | 5.86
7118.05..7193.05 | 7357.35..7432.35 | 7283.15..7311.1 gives 1.2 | 5.79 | 5.63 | 5.93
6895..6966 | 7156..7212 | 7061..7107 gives 1.6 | 5.96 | 5.63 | 5.76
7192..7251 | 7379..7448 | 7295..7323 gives 1.3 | 5.95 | 5.63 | 5.87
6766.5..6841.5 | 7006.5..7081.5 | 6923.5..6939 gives -0.7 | 5.65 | 6.14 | 6.09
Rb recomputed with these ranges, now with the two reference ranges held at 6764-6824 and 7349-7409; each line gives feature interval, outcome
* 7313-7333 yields -0.4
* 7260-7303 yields -0.8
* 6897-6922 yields -0.1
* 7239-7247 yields -0.8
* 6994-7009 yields -2.0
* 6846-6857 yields -1.4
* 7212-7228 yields 0.5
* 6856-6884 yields -1.5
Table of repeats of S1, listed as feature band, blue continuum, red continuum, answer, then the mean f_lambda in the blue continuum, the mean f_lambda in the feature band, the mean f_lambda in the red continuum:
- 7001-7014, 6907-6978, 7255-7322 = -1.4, 6.01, 6.65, 5.89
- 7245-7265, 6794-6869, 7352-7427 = 0.8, 5.99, 5.67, 5.9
